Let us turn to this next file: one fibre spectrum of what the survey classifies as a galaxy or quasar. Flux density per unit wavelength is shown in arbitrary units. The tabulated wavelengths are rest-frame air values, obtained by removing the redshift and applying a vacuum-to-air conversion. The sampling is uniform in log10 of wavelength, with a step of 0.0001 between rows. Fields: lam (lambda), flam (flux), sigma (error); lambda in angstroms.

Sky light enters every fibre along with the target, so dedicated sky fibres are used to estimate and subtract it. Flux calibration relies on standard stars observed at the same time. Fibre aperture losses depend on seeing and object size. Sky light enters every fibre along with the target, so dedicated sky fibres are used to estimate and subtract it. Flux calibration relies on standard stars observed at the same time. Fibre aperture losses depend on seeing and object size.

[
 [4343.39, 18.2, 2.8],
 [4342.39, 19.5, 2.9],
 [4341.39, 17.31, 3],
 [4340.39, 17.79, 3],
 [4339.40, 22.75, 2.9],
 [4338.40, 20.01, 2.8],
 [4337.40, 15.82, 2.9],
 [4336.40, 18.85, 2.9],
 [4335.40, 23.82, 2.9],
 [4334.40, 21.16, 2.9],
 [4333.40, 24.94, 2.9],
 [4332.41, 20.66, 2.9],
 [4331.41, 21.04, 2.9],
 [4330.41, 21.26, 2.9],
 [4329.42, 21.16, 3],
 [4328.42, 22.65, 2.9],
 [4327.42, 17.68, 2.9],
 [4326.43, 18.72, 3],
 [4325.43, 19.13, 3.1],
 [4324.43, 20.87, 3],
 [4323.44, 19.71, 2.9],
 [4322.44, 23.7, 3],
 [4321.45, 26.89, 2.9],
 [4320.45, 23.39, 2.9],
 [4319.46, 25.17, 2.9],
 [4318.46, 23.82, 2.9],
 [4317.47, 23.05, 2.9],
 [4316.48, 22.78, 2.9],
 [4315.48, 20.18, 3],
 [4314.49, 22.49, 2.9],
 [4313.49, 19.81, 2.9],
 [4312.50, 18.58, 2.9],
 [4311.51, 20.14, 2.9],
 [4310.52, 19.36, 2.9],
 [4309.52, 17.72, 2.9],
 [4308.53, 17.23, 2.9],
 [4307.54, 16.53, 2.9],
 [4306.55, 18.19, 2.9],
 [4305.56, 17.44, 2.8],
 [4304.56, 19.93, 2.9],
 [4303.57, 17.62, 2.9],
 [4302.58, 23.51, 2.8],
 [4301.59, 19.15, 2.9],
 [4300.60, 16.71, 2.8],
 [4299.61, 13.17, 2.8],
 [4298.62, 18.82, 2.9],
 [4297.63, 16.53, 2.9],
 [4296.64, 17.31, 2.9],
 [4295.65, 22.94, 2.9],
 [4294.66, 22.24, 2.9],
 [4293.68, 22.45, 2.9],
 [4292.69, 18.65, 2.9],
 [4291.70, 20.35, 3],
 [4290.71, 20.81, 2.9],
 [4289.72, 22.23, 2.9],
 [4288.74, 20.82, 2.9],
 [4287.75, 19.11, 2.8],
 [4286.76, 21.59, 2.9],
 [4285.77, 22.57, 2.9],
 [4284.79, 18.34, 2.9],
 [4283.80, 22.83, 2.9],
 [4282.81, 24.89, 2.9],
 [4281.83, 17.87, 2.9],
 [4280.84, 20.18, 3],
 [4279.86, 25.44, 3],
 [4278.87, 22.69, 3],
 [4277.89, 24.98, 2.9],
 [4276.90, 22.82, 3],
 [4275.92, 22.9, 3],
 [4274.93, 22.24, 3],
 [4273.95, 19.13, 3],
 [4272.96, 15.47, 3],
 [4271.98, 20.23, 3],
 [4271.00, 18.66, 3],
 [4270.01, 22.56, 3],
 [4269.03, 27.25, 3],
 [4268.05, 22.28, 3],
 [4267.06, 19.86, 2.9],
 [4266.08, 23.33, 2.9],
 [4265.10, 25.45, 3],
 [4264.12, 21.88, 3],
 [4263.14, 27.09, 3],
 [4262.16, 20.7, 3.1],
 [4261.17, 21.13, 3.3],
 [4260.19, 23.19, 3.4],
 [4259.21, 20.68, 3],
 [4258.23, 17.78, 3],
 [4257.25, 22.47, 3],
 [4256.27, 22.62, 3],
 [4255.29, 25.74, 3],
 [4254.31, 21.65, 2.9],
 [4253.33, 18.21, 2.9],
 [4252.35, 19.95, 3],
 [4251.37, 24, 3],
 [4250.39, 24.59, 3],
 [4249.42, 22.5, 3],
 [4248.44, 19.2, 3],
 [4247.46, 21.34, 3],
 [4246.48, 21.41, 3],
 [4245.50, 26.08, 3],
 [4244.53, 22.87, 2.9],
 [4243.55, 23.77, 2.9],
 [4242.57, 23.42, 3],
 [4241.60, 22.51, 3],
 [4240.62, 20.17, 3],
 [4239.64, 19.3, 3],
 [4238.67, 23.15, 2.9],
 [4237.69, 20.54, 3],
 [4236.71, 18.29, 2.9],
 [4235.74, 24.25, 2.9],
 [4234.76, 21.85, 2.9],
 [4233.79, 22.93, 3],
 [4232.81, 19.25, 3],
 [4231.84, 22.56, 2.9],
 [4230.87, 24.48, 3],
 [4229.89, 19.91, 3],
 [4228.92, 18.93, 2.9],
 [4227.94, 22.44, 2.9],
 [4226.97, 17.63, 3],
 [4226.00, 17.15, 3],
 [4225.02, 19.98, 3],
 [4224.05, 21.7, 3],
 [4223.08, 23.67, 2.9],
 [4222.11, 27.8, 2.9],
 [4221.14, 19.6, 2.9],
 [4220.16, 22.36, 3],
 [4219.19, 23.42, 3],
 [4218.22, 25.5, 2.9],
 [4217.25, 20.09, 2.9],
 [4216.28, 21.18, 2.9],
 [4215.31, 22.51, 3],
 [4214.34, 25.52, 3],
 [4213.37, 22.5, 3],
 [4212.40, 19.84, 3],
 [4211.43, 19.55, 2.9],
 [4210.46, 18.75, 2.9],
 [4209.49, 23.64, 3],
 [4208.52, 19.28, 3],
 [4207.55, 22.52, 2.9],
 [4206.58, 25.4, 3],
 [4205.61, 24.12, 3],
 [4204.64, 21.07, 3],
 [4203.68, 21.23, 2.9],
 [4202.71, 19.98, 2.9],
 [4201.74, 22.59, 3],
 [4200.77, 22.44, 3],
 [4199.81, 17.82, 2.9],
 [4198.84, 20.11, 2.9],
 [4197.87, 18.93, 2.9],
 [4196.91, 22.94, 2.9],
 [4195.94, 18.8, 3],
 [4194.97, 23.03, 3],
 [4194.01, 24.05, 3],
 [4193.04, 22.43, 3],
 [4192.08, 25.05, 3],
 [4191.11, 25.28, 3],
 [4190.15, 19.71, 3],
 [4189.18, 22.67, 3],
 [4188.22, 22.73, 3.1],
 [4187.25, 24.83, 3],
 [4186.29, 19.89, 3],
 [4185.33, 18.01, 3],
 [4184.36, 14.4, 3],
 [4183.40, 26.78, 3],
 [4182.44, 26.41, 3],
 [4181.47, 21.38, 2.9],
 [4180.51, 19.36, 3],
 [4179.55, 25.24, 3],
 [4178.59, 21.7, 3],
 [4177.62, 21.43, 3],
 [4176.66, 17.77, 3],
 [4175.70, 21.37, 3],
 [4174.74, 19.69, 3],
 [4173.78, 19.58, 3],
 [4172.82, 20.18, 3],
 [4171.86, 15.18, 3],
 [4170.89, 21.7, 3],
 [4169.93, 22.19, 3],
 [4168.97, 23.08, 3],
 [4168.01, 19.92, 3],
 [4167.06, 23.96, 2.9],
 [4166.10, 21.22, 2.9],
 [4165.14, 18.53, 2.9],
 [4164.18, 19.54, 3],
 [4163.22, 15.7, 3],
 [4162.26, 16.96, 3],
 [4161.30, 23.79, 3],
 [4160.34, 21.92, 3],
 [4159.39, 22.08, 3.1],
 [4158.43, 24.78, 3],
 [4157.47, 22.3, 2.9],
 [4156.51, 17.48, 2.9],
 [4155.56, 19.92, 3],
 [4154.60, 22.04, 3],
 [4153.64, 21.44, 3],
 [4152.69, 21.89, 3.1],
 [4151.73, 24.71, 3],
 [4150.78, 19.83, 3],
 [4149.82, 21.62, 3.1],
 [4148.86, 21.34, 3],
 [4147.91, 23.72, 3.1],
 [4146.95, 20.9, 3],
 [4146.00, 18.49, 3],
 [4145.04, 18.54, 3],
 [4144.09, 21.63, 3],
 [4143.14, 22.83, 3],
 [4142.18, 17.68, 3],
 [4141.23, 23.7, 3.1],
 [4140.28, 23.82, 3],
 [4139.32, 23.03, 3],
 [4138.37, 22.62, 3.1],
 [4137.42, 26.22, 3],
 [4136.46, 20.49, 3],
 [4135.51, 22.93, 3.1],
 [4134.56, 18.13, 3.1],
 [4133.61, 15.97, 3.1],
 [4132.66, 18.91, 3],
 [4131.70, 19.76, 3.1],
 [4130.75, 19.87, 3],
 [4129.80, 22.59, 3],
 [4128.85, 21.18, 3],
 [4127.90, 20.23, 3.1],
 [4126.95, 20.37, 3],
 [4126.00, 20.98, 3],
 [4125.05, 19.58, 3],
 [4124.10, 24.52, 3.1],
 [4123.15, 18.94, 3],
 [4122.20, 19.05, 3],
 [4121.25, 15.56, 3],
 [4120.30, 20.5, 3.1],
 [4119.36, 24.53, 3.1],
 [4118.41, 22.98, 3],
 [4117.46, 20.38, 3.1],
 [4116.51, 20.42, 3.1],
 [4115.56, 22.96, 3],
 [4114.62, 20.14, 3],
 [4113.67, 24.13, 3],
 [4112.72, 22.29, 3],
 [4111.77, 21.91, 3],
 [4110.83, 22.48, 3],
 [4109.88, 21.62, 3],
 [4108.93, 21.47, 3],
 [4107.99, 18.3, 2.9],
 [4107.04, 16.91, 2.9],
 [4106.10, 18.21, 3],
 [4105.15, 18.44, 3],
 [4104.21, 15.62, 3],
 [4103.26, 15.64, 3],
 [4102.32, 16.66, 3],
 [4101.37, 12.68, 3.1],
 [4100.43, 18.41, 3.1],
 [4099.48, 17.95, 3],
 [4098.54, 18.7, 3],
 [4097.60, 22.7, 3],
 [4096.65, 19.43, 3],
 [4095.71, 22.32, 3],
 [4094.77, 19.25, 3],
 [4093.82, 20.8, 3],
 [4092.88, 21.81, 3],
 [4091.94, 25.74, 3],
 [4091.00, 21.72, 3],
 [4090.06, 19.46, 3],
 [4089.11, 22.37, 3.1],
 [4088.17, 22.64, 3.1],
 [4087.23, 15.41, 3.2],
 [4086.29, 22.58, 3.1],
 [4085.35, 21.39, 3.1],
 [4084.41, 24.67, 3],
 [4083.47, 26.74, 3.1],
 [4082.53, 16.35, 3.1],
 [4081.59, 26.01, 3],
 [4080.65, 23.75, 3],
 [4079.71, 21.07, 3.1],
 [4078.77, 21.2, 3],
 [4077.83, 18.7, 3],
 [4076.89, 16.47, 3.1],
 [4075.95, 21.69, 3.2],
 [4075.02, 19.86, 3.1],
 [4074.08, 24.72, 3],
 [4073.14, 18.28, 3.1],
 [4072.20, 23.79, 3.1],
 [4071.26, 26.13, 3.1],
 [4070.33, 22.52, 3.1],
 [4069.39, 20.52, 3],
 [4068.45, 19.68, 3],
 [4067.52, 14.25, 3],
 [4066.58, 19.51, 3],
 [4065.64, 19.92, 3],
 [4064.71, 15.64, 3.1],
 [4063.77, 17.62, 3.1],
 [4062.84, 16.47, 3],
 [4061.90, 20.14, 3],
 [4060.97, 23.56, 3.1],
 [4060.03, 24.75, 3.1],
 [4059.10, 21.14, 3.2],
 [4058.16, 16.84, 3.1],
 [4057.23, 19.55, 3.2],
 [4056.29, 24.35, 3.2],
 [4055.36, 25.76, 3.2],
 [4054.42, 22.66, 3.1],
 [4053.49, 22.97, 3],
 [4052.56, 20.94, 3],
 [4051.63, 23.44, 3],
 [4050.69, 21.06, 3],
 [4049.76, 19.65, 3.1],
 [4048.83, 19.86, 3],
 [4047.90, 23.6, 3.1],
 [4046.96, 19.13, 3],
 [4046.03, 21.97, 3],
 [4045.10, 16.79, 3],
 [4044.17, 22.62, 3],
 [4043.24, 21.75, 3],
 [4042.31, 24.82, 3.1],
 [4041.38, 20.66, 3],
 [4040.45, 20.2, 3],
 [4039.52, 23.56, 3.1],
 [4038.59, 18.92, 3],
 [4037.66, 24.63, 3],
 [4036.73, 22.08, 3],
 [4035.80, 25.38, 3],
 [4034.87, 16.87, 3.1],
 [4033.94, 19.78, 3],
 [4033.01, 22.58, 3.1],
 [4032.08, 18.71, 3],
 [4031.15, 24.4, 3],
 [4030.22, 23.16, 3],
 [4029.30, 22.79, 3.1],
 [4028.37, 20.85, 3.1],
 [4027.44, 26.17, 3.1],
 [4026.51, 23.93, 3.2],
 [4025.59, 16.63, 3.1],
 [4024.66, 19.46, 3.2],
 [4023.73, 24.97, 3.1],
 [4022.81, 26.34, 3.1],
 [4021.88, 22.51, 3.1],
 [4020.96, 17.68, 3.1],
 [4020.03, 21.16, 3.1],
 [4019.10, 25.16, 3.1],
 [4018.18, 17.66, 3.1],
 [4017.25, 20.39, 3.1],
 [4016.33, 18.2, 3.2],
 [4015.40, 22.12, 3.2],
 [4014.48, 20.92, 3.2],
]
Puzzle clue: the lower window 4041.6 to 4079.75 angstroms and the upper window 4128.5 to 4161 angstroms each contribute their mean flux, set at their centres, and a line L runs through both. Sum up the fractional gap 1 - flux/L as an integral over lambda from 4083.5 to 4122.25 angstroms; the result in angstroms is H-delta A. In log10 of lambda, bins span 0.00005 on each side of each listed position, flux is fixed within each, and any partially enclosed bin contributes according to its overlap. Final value 1.39 angstroms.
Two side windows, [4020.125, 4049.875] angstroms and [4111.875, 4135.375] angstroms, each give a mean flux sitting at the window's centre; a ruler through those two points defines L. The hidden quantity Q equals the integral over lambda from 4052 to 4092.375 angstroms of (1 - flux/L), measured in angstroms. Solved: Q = 0.1 angstroms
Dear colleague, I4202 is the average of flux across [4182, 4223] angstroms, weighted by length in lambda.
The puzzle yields 22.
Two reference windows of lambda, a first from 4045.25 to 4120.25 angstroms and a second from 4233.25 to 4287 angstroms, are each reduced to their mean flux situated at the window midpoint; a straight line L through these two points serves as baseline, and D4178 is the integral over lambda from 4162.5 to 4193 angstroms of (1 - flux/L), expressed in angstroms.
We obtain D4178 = 0.4 angstroms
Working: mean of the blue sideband 20.7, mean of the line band 21.1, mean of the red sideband 22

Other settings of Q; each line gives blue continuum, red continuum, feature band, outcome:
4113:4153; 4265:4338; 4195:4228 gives -0.9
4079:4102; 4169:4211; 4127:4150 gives 0.1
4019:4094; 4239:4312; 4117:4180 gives 1.0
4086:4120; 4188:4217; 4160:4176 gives 0.8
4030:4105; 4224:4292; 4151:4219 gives -0.3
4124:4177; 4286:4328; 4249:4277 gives -2.1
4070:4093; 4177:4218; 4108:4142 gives 1.0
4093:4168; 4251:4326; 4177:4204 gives -1.3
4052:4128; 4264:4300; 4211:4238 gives -0.9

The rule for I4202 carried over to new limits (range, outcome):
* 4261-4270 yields 23.3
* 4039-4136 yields 20.6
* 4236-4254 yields 21.8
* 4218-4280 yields 21.9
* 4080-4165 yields 20.8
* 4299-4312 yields 18.2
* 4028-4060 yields 21.6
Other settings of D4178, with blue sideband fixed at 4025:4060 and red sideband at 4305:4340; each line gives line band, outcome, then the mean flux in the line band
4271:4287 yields -0.40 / 21.4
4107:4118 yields 0.09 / 21.2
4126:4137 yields 0.65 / 20.1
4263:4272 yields -0.82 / 22.8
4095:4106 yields 1.74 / 18.1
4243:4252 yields -0.78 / 22.8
